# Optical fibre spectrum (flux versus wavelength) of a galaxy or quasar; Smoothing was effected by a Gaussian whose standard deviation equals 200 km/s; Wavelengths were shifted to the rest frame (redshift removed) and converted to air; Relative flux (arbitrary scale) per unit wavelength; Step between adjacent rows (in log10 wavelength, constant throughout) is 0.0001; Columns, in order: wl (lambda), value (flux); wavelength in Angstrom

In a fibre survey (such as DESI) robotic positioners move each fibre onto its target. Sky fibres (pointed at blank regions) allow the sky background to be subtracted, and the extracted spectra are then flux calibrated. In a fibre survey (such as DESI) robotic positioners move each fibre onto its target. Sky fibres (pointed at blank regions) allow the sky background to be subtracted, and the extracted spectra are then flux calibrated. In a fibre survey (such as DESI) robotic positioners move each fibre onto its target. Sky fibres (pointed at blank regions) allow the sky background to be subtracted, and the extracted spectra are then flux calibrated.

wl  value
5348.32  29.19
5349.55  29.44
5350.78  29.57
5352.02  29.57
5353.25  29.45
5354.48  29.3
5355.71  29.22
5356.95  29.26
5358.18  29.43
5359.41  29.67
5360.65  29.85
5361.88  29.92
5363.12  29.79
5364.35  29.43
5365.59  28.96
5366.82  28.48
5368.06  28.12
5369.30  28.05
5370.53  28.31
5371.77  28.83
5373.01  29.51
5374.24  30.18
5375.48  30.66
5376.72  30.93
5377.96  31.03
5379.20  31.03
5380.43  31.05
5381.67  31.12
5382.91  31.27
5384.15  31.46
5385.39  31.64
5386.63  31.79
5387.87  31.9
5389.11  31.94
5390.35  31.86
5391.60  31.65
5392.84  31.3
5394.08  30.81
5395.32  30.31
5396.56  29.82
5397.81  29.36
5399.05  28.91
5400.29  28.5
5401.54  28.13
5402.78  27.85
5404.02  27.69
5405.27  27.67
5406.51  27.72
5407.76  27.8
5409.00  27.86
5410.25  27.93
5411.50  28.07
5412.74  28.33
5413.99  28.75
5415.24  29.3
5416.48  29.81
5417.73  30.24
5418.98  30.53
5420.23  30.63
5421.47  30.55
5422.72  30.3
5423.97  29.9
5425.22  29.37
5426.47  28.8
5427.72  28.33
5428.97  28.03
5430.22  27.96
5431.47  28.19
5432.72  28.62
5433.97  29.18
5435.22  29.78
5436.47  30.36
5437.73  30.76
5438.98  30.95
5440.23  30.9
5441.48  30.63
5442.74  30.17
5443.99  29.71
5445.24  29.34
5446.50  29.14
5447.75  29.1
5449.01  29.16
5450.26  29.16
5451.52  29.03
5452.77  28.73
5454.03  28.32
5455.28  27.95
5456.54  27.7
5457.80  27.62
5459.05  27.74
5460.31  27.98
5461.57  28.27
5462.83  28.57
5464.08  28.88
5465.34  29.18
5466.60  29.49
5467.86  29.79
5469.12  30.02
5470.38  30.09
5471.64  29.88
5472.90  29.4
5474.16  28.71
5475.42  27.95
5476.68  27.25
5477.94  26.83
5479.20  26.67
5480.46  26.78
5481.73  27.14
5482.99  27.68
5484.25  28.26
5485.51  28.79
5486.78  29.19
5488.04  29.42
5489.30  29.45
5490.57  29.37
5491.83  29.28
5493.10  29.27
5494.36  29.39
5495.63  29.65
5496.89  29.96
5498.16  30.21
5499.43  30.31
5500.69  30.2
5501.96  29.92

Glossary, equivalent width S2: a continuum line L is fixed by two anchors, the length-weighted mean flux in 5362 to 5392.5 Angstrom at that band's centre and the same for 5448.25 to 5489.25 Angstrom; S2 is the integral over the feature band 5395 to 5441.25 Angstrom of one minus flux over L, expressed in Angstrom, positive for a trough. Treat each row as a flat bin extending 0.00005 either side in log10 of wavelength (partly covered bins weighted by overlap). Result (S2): 0.64 Angstrom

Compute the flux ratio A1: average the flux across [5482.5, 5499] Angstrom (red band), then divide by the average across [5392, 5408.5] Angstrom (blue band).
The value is 1.01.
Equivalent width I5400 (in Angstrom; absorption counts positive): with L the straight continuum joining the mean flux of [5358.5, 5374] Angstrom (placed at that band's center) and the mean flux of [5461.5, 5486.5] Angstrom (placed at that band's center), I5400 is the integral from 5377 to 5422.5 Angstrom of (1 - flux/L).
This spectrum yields -1.5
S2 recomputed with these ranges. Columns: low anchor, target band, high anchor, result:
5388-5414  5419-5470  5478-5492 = -0.9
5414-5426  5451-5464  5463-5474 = 0.6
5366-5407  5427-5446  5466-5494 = -0.2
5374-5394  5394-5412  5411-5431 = 1.1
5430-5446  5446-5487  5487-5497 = 1.5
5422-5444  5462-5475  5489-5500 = 0.1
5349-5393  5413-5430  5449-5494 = -0.1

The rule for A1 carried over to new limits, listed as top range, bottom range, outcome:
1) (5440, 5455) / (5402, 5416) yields 1.04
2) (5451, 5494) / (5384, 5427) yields 0.96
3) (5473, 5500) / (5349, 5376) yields 0.98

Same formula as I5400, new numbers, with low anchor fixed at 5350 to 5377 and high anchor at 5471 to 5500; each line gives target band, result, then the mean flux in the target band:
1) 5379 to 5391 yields -0.9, 31.5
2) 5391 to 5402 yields -0.3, 29.9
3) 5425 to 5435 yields 0.2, 28.6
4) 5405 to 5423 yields 0.0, 29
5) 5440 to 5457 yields -0.2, 29.2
